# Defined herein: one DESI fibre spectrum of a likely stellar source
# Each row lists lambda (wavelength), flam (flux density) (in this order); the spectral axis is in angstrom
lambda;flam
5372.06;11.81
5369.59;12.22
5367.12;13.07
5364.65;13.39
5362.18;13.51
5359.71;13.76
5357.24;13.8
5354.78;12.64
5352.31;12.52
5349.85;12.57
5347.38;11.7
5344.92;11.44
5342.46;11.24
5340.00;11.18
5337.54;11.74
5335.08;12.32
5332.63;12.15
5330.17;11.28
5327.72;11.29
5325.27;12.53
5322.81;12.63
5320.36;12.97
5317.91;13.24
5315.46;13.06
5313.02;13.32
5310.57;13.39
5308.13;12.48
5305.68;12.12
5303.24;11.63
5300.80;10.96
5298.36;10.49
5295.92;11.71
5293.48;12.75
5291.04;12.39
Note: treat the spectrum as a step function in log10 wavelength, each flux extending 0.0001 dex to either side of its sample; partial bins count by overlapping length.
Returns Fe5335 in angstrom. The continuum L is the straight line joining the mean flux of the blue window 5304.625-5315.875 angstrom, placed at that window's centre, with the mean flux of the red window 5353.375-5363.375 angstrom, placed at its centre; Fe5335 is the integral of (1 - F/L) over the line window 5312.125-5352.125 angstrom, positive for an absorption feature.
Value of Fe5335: 2.9 angstrom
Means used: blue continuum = 12.9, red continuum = 13.4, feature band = 12.2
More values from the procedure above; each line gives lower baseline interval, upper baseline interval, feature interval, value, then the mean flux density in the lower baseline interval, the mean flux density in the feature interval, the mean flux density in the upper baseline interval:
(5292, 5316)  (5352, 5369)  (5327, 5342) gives 1.3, 12.2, 11.7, 13.2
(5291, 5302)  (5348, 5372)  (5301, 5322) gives -1.4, 11.6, 12.7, 13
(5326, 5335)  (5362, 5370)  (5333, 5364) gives 0.1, 11.7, 12.4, 13.1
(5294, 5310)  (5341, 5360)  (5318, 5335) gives -0.3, 11.7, 12.2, 12.4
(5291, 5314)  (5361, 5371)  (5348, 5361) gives -0.1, 12.1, 13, 13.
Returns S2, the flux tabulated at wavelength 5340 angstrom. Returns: 11.18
